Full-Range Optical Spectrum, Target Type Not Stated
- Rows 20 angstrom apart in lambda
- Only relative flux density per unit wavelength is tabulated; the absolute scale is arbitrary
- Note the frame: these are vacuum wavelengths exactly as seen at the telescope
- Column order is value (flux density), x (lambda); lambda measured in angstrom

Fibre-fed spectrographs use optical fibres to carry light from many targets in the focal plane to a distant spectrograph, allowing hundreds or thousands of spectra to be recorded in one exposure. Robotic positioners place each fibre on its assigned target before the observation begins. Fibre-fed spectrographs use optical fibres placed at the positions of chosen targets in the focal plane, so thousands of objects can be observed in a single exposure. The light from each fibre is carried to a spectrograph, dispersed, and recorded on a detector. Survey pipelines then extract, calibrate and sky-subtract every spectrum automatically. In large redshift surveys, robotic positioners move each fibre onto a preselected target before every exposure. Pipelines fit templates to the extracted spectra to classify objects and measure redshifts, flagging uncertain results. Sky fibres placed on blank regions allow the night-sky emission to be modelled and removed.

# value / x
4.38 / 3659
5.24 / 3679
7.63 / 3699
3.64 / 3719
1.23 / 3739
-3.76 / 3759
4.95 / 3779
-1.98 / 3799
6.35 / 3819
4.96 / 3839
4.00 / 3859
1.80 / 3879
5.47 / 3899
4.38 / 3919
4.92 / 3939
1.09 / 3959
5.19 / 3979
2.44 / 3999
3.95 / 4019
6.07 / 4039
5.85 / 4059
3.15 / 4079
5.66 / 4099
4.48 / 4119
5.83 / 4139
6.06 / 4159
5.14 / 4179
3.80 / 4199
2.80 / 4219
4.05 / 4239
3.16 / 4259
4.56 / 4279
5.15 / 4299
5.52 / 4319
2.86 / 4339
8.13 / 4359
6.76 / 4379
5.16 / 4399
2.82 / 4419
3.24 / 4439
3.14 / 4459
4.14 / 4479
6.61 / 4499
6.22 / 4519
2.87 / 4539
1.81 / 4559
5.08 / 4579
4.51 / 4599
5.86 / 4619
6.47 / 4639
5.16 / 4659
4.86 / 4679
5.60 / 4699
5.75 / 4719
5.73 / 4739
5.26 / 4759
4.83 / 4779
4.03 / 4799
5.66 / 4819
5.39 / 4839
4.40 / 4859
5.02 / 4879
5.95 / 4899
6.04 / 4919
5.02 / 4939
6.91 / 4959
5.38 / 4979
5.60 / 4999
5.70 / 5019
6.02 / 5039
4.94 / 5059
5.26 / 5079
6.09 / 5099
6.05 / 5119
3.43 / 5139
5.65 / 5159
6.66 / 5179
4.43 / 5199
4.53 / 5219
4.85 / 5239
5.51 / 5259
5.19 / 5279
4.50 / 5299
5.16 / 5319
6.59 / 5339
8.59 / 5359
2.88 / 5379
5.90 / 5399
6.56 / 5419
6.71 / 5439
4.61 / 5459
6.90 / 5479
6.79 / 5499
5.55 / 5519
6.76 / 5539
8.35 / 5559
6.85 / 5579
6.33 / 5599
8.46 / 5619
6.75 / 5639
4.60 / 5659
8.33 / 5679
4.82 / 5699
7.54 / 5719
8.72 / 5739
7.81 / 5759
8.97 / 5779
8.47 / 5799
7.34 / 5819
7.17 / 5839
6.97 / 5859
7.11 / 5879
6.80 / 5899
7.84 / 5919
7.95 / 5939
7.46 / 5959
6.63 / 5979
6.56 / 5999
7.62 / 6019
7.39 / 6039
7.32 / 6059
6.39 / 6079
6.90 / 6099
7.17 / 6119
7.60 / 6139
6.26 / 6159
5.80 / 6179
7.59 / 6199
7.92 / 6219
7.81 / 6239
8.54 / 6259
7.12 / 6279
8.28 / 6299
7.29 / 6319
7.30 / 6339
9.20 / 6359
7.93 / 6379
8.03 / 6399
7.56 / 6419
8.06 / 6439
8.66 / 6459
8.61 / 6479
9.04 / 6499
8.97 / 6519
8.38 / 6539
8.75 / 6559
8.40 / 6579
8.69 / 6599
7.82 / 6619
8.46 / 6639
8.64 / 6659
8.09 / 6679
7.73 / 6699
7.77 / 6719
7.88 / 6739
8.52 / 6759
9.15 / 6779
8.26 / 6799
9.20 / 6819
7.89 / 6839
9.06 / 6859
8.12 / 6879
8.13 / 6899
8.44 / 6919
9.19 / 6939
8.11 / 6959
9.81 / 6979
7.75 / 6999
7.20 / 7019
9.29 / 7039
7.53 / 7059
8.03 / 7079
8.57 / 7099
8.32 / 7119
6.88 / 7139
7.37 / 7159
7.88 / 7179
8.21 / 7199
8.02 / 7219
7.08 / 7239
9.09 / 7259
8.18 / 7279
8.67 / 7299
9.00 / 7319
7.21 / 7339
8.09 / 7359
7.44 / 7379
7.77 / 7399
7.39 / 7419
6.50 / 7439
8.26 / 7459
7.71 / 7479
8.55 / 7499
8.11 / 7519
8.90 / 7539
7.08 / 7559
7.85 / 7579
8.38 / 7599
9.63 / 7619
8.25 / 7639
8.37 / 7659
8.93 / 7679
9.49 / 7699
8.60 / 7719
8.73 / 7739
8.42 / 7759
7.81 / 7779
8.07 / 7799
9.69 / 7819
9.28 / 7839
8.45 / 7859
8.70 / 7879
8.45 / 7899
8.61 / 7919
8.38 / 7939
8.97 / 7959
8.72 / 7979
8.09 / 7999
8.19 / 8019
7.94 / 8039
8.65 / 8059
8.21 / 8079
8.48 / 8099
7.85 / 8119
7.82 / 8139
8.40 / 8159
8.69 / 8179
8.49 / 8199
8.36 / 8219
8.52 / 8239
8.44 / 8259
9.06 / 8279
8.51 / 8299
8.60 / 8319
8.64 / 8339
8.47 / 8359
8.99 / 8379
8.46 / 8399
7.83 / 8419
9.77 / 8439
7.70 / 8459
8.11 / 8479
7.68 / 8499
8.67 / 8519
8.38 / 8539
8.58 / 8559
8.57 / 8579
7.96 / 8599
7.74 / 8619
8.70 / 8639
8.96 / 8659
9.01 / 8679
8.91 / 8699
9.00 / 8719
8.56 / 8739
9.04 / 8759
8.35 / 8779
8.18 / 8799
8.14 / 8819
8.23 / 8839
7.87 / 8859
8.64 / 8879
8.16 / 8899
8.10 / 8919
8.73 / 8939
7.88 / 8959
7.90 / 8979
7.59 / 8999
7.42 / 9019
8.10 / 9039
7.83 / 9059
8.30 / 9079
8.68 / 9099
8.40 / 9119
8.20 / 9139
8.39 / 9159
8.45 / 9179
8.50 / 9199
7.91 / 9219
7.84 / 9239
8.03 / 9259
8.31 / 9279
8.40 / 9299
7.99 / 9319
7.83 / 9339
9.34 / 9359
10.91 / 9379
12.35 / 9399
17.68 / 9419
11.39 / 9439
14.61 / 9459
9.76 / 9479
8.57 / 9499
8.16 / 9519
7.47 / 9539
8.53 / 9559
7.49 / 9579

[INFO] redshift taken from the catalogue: 0.436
